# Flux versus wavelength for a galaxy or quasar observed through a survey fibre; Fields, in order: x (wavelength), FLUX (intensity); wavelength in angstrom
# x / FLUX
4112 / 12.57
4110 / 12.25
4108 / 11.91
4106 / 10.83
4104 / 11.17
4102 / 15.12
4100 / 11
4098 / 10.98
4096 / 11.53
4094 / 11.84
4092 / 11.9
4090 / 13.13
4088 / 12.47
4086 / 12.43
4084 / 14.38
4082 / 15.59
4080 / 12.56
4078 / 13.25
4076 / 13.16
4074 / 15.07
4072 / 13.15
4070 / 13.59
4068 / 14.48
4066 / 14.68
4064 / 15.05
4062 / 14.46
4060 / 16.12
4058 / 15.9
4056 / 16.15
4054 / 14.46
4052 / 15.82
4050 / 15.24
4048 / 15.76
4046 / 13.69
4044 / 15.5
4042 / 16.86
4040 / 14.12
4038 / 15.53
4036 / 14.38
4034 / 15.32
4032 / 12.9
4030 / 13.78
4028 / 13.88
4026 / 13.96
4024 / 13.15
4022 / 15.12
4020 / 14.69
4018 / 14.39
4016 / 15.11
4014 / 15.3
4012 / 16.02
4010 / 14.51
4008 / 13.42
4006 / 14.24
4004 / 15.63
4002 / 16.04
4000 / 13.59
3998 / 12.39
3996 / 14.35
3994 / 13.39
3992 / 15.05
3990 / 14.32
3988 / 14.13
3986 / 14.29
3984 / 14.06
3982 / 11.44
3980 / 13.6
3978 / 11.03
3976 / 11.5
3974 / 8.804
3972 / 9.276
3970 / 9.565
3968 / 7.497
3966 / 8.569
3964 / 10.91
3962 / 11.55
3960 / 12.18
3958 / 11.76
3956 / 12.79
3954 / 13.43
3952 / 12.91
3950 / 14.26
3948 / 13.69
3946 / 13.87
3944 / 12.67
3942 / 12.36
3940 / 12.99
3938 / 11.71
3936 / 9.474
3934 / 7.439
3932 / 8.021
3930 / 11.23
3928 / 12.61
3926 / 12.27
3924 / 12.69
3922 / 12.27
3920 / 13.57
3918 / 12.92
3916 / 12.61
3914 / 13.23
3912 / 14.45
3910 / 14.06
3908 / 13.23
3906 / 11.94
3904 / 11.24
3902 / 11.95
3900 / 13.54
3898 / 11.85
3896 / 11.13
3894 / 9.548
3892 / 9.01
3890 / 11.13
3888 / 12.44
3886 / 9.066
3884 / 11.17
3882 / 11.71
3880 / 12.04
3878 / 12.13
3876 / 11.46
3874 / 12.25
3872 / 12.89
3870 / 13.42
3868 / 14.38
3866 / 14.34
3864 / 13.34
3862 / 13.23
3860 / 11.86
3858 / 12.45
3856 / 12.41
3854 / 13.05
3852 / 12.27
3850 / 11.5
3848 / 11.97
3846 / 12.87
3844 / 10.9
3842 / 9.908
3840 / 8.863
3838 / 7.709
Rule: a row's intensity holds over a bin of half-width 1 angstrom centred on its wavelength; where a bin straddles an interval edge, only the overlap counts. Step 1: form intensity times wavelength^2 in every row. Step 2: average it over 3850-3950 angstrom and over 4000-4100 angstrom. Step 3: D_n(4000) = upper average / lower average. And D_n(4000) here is 1.3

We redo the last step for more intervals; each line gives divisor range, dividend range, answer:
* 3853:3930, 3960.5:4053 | 1.17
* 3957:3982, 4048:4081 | 1.45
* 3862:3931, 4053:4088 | 1.27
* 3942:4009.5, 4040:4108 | 1.15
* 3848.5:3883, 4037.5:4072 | 1.31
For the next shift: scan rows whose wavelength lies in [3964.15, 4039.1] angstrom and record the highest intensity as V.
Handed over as 16.04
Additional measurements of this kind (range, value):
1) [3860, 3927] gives 14.45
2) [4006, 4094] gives 16.86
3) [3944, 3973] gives 14.26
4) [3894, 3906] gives 13.54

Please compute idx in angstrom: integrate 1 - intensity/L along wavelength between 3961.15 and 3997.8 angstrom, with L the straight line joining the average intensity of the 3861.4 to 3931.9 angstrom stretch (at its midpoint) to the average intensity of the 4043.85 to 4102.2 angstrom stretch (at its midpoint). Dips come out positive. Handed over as 3.3 angstrom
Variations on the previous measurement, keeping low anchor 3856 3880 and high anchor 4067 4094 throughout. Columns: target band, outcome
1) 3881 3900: 2.9 angstrom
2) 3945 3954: -0.4 angstrom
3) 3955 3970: 2.8 angstrom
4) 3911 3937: 2.5 angstrom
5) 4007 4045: -3.9 angstrom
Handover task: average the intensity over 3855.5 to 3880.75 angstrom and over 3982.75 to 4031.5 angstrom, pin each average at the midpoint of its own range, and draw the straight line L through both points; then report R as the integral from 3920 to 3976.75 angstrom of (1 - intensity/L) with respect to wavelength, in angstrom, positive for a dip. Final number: 9.4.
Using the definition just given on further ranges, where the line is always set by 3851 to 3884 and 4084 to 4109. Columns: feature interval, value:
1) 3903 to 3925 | -0.7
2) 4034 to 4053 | -4.6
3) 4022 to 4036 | -1.9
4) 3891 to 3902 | 1.3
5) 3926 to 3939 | 2.3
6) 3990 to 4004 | -2.2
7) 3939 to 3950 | -0.7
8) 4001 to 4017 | -3.5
